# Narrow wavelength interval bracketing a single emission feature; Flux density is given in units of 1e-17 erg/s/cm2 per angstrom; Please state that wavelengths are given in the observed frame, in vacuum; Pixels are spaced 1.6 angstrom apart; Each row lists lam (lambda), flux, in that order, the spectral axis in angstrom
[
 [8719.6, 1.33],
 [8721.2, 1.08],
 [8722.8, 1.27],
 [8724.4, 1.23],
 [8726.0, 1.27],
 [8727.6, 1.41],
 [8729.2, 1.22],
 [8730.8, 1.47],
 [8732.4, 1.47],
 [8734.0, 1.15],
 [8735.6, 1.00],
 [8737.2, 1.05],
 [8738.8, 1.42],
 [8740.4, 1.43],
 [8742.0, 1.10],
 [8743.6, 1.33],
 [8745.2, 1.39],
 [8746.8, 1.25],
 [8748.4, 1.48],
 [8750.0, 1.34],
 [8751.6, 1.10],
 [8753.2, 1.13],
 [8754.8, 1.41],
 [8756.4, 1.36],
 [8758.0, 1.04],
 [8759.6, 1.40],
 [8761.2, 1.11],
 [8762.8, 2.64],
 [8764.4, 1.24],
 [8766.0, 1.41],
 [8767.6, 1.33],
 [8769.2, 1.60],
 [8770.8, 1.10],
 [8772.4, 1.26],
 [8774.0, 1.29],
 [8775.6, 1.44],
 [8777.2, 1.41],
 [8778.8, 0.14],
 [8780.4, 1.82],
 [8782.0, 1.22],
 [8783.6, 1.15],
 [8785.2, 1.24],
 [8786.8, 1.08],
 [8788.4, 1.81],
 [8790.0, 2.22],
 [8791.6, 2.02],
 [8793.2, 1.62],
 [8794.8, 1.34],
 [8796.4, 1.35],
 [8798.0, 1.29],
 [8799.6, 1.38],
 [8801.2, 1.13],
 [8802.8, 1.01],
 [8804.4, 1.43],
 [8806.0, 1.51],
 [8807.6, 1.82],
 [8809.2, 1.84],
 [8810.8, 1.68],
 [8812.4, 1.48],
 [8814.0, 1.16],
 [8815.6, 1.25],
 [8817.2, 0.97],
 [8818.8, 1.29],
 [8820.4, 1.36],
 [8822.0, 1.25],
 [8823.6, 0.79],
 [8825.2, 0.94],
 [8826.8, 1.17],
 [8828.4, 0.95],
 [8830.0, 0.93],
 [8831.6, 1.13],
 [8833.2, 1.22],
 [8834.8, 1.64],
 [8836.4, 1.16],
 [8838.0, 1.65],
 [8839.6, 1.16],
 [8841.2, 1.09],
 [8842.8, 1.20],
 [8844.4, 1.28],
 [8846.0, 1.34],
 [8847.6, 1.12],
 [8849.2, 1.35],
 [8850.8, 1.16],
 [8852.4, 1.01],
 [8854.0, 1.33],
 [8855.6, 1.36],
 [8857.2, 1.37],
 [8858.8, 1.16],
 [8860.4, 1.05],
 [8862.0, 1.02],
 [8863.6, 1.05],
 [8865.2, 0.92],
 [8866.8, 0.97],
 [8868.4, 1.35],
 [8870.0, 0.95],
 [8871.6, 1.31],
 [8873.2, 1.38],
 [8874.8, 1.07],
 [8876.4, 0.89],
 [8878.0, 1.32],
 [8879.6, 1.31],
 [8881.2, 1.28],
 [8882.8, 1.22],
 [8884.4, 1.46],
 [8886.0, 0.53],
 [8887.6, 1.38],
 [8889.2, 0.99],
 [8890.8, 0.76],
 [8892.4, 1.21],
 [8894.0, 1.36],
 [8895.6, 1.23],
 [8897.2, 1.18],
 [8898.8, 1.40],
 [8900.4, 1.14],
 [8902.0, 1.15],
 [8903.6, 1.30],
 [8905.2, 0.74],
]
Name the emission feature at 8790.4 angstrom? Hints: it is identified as [S II] 6716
